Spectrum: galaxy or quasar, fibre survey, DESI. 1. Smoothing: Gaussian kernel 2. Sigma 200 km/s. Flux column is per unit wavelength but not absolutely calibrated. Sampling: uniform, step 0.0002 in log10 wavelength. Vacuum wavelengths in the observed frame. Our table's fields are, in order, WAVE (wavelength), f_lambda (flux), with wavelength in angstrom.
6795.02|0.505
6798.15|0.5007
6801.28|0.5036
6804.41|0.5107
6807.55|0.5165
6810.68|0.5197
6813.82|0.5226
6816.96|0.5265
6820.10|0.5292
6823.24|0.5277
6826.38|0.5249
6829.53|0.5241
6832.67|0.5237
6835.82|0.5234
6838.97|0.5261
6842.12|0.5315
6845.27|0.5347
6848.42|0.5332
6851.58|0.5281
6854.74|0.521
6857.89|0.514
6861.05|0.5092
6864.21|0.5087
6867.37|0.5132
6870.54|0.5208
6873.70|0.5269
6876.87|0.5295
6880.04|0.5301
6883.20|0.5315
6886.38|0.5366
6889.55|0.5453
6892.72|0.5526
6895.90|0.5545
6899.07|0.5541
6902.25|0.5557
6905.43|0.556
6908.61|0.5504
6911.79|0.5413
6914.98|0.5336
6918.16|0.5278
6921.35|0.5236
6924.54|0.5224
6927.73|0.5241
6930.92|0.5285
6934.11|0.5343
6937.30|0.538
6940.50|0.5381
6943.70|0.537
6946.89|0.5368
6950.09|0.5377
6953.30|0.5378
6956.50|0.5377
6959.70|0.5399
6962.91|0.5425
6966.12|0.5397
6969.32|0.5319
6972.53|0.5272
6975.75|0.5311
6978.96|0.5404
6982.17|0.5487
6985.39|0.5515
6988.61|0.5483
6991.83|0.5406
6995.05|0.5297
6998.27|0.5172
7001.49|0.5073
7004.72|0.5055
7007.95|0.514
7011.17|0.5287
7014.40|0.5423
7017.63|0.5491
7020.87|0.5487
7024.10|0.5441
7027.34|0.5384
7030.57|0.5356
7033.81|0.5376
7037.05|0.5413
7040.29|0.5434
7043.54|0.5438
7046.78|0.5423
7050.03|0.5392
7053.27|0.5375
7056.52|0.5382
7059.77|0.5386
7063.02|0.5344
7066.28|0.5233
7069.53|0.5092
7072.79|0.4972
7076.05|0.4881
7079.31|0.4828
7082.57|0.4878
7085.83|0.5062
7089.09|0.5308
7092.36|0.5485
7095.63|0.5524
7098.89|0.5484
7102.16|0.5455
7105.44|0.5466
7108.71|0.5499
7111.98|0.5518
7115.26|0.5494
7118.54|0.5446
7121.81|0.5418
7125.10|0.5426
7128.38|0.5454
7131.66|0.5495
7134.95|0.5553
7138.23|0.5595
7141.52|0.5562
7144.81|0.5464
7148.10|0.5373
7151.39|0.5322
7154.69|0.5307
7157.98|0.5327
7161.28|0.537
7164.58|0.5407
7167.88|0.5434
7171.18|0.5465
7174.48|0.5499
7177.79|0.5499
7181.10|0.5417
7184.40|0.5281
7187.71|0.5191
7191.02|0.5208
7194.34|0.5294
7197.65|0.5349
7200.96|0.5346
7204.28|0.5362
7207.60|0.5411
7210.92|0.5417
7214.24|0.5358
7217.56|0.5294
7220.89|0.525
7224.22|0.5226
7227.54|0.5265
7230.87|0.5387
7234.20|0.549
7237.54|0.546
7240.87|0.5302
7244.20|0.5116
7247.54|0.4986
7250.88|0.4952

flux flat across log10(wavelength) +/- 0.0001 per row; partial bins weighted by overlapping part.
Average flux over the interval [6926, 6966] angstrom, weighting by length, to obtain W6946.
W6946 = 0.536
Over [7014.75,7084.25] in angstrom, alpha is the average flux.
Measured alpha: 0.529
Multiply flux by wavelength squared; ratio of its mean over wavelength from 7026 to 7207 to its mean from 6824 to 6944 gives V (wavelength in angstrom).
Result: 1.1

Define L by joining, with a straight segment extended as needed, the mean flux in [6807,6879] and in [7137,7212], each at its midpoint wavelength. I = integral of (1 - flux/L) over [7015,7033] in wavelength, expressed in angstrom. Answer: -0.4 angstrom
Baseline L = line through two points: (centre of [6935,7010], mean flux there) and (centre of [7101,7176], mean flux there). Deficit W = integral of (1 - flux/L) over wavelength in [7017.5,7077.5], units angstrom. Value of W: 0.7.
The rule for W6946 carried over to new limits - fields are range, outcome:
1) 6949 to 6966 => 0.539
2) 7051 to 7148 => 0.535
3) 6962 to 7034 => 0.535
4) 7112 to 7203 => 0.541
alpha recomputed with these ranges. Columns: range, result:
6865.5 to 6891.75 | 0.53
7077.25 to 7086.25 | 0.49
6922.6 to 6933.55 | 0.526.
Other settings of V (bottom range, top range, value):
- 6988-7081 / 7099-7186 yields 1.06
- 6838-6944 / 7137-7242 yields 1.10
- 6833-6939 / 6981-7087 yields 1.04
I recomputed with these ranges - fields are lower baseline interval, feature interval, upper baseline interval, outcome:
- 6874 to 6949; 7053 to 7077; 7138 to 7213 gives 0.8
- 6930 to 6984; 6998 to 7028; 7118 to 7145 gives 0.6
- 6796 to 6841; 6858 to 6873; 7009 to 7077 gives 0.3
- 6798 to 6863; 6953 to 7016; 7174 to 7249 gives -0.8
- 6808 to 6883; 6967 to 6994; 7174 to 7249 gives -0.7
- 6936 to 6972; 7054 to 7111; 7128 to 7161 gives 1.7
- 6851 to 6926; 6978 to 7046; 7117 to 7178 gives 0.3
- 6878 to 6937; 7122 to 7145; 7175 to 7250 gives -0.7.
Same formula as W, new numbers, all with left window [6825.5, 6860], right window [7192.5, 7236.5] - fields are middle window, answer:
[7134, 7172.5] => -0.73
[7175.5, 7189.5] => -0.05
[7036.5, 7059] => -0.44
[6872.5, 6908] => -1.12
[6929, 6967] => -0.66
